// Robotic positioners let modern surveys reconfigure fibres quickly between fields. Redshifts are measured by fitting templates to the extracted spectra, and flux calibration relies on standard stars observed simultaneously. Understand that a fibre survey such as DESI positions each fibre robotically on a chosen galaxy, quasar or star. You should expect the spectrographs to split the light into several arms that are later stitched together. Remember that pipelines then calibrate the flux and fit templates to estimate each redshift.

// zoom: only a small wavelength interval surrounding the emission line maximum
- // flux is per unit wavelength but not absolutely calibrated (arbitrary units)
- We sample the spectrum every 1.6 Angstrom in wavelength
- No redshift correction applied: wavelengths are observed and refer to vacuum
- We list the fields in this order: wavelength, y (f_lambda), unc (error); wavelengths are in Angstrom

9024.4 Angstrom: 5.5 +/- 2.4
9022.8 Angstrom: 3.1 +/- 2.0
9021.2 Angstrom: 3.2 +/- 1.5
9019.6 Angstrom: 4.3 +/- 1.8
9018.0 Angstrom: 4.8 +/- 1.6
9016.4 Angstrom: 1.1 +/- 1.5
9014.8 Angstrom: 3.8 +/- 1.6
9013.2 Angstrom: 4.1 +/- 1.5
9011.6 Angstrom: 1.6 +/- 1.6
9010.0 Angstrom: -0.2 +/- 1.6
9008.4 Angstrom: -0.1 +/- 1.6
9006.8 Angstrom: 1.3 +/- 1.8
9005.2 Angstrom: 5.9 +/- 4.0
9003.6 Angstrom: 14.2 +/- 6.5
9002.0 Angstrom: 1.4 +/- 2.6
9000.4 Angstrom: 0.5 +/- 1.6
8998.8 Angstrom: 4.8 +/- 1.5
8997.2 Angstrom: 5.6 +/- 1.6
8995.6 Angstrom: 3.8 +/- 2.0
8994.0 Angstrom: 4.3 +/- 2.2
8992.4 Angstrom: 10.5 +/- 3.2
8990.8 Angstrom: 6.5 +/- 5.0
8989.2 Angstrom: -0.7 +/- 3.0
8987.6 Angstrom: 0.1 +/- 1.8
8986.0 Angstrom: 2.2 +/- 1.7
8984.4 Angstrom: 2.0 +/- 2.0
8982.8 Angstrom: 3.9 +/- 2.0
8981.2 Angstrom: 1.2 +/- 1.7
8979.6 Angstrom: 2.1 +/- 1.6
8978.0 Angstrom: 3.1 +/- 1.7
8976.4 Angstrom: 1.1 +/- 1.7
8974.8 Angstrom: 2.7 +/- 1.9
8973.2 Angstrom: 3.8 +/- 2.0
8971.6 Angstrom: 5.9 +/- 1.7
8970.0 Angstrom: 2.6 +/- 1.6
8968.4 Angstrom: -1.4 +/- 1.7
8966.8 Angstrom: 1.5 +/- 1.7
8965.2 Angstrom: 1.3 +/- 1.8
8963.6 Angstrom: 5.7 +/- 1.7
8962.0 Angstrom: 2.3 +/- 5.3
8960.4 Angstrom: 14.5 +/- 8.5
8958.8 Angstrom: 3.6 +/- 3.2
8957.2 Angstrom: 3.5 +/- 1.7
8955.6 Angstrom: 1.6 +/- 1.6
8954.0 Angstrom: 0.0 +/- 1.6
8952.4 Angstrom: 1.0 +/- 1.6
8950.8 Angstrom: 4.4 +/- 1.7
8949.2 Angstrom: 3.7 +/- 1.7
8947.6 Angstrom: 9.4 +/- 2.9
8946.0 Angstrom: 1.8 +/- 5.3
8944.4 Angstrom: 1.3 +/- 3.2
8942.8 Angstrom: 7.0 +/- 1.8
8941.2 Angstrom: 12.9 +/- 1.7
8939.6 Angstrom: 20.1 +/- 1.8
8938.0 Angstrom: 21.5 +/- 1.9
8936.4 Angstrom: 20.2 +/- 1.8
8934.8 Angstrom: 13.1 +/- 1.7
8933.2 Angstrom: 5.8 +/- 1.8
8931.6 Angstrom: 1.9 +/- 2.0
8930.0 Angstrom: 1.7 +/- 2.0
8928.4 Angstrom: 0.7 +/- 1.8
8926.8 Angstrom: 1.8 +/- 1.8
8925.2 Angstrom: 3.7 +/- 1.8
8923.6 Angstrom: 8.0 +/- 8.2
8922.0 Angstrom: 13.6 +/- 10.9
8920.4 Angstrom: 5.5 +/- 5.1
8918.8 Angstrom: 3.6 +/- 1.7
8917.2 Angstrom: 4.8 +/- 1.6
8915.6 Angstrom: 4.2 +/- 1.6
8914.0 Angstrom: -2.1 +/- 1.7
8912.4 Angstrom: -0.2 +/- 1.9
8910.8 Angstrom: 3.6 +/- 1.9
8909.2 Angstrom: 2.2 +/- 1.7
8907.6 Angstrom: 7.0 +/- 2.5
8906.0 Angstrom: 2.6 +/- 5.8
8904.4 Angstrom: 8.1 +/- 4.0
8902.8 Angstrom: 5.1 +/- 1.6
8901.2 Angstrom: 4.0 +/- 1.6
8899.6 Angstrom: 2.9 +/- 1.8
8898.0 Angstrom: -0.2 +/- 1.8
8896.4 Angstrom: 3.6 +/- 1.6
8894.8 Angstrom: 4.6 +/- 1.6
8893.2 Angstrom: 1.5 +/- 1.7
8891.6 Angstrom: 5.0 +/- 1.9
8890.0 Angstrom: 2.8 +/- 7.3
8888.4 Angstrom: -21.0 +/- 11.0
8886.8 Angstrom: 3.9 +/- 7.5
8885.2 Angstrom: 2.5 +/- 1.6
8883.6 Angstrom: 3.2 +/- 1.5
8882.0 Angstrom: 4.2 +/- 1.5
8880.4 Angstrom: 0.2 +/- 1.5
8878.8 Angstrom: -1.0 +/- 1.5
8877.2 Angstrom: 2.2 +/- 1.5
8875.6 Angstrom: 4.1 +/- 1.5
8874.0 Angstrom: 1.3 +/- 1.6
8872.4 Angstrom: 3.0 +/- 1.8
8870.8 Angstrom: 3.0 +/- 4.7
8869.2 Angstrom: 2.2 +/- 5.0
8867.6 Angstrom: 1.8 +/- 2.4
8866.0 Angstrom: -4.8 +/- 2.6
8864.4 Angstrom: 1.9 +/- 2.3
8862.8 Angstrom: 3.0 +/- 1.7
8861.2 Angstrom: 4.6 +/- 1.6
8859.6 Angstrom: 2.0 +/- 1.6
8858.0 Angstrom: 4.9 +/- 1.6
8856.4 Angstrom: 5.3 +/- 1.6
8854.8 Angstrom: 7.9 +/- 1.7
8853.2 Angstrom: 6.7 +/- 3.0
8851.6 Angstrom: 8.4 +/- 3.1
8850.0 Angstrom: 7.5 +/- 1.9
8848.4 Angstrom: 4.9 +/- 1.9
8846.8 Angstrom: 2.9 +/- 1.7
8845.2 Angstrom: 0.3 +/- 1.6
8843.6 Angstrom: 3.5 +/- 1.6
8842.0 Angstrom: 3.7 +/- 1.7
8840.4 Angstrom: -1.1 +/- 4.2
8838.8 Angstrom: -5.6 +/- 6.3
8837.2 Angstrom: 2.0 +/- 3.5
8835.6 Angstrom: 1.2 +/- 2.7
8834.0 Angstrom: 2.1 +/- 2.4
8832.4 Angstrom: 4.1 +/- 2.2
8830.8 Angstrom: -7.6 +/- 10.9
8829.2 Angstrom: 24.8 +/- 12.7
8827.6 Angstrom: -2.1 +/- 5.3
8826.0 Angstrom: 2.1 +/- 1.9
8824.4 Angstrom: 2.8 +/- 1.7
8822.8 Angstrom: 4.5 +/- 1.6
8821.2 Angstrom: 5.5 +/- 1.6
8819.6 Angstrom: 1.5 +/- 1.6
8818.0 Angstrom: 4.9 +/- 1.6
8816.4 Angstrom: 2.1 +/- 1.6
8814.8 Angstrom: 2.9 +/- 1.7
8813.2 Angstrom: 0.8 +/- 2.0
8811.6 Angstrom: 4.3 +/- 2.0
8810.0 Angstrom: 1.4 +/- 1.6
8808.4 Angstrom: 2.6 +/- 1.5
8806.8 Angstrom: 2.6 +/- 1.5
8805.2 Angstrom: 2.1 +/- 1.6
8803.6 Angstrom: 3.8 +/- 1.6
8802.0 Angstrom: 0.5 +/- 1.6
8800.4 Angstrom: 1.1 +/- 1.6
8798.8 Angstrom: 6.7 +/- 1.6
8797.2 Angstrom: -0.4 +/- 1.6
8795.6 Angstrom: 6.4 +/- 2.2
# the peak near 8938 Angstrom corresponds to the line [O III] 5007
